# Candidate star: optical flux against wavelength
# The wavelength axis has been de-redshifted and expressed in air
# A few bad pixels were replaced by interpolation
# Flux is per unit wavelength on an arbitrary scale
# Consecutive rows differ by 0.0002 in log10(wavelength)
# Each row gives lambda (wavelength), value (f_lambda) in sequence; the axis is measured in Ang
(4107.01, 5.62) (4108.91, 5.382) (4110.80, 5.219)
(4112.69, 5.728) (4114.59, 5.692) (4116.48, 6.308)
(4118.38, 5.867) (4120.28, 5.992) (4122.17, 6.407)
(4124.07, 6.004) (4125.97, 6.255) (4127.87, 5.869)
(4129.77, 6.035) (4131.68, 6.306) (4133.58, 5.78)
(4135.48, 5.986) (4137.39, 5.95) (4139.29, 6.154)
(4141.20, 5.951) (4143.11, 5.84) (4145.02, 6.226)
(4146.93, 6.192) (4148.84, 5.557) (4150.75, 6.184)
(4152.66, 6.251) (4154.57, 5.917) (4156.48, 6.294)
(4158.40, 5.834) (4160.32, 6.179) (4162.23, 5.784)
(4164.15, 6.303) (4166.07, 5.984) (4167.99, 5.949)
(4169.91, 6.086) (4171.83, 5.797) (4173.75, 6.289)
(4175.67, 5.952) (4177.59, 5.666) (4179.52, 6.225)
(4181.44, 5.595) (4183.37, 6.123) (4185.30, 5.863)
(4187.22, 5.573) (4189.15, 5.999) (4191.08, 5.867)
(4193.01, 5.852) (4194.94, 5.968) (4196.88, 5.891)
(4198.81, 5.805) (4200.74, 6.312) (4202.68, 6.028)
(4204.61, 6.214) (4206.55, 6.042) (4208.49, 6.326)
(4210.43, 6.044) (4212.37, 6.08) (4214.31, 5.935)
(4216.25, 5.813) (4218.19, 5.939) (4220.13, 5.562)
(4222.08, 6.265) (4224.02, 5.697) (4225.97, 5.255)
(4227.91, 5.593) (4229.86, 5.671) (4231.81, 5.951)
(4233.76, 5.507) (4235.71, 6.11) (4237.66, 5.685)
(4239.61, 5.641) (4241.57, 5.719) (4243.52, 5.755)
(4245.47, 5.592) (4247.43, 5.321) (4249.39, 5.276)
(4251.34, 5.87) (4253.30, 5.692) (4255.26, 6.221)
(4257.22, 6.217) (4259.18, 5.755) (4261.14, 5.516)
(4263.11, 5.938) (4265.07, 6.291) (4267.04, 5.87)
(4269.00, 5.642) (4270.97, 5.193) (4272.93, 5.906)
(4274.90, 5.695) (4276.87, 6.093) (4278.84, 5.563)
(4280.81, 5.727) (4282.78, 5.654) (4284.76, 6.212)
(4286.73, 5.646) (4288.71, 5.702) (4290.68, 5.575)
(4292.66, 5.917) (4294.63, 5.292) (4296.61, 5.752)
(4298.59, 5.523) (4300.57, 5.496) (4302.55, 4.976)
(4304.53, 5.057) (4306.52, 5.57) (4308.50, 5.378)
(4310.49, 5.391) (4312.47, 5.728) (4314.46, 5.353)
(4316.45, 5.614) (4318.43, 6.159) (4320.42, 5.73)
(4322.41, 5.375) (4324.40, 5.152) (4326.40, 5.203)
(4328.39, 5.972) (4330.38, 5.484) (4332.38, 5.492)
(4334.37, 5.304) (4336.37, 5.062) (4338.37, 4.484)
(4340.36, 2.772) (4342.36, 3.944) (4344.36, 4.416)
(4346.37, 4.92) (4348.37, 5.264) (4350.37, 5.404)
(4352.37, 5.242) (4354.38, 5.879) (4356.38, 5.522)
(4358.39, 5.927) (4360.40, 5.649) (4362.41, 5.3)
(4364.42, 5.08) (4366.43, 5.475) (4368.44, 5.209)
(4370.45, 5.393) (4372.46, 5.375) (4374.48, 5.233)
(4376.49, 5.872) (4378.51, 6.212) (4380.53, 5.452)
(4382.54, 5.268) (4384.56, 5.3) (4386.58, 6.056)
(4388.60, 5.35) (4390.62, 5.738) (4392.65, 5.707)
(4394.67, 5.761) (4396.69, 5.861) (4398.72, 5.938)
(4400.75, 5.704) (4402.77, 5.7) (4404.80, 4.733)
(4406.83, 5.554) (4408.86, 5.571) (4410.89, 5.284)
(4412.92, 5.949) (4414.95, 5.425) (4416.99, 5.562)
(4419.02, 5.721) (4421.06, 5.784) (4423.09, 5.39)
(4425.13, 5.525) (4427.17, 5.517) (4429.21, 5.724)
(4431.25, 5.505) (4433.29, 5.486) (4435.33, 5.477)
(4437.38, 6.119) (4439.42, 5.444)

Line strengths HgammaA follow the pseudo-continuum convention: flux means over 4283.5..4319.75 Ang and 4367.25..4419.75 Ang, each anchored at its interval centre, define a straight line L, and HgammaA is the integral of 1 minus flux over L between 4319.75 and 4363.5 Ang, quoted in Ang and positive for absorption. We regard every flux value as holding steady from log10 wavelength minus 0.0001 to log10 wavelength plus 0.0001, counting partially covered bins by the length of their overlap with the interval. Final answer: 3.3 Ang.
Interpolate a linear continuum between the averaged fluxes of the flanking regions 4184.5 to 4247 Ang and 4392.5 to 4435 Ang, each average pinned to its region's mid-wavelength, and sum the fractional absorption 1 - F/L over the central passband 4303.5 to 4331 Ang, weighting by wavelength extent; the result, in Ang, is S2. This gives 0.99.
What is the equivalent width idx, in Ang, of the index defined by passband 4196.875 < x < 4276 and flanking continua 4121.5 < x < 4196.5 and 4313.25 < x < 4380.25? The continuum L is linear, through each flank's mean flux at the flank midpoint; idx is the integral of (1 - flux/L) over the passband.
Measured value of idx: -1.6 Ang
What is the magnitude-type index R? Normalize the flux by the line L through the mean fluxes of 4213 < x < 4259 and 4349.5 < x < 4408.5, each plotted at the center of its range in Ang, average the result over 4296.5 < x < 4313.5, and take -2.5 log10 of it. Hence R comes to 0.048 mag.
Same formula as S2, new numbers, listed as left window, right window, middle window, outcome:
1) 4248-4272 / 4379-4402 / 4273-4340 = 2.8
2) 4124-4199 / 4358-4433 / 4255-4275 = -0.1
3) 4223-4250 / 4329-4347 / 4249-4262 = -0.9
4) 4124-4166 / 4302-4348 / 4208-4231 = -0.7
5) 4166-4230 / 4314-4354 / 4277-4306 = -1.2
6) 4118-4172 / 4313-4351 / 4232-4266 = -1.6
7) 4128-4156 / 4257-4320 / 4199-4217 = -0.7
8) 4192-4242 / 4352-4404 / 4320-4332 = 0.4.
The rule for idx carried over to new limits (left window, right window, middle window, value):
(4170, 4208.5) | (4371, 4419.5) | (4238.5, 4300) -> 0.9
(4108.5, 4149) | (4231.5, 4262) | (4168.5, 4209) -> -0.9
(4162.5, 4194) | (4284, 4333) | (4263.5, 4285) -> -0.5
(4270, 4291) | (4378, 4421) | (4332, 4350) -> 3.3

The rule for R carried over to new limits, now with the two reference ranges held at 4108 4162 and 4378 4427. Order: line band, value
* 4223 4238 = 0.029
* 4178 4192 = 0.004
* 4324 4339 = 0.081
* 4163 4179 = -0.015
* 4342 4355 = 0.130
